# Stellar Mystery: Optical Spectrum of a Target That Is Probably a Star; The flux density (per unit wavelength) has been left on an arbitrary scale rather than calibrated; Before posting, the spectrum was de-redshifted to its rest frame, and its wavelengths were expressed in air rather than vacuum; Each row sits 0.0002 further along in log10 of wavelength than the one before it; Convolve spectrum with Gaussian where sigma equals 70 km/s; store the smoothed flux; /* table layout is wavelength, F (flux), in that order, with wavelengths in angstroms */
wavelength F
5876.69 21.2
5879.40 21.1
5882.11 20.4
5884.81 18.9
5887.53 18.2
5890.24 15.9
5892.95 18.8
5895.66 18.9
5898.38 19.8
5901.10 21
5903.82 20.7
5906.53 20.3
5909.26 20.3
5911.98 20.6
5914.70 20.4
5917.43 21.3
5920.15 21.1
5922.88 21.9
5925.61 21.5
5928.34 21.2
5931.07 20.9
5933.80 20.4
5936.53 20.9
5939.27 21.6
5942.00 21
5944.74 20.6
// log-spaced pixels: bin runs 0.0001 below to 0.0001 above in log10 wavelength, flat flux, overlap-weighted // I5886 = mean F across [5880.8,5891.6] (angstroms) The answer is 18.3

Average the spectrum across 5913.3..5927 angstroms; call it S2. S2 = 21.2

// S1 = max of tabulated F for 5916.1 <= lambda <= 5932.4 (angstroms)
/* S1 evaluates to 21.9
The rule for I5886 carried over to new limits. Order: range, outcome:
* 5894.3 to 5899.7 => 19.3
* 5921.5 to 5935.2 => 21.2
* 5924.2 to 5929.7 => 21.3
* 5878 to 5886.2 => 20.1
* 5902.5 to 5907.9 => 20.5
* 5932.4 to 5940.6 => 21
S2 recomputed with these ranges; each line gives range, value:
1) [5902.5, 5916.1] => 20.5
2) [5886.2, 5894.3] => 17.6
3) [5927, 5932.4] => 21.1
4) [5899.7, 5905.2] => 20.9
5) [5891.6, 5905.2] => 19.8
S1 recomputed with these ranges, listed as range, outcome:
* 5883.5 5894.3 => 18.9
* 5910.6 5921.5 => 21.3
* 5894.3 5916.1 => 21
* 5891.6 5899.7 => 19.8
